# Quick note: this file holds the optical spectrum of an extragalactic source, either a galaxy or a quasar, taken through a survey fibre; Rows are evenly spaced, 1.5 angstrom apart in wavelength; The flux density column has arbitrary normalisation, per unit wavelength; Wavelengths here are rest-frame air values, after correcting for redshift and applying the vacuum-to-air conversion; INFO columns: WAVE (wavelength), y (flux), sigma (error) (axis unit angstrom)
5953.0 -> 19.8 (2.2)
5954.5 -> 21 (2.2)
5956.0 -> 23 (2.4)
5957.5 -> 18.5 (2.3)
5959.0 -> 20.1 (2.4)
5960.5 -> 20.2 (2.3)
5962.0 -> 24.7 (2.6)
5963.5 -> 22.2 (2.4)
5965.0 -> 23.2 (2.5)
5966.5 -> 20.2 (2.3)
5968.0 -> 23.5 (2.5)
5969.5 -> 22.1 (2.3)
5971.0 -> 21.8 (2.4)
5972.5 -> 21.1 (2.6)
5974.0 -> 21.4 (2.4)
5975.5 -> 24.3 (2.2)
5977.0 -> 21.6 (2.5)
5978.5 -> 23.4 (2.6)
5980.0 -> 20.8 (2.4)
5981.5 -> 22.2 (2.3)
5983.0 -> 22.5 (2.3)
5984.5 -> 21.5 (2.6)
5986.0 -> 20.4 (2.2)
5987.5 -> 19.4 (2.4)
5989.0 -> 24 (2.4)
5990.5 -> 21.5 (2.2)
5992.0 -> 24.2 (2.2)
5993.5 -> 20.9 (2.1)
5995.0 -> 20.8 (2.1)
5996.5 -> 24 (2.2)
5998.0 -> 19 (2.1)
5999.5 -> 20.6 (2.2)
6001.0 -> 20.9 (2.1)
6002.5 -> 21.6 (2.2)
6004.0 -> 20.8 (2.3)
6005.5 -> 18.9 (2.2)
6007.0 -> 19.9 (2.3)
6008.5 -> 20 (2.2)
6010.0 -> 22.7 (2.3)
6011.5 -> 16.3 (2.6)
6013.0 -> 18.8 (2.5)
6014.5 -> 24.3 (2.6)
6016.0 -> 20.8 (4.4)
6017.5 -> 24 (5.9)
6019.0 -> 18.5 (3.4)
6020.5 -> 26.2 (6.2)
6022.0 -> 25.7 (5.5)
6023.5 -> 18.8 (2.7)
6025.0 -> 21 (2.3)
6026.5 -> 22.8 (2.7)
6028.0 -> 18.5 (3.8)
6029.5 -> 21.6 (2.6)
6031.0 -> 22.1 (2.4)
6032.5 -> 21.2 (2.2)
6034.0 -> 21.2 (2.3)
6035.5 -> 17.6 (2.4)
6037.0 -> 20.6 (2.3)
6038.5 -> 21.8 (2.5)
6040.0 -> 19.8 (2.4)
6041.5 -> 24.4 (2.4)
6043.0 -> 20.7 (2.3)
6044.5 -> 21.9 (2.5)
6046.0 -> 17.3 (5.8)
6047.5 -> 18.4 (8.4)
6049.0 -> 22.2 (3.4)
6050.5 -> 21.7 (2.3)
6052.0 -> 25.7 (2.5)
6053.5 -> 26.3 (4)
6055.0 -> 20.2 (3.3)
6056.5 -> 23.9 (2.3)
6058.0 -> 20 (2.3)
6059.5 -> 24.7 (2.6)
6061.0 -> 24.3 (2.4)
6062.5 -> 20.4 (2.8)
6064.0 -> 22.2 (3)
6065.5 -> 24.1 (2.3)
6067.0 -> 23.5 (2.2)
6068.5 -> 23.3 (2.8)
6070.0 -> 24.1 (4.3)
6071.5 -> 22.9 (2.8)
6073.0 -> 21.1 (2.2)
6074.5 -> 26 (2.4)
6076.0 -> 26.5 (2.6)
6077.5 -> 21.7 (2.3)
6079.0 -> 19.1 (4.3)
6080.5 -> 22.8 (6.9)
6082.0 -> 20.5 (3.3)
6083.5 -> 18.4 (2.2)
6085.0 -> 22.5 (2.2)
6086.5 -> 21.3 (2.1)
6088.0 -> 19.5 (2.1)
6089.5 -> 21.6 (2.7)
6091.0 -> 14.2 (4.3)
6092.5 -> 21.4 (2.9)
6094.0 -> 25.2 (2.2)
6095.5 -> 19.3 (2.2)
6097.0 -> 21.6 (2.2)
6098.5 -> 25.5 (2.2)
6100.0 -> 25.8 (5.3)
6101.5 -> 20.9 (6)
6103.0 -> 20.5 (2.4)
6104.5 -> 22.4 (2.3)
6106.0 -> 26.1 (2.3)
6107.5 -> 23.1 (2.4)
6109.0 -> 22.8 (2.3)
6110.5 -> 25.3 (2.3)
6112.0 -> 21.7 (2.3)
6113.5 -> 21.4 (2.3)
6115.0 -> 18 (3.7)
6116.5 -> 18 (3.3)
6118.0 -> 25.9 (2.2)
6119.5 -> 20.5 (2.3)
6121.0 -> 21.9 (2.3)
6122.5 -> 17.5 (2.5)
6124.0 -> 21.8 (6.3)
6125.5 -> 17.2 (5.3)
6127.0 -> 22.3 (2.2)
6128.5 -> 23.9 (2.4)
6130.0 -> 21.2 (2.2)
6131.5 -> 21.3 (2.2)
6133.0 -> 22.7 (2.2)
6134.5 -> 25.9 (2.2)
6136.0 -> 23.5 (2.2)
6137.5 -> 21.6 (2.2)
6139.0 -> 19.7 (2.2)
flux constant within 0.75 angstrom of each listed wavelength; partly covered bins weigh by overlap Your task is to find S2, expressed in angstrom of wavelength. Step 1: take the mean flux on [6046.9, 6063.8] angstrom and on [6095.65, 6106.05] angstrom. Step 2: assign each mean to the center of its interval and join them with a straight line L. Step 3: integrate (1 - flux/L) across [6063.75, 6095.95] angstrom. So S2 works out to 1.2 angstrom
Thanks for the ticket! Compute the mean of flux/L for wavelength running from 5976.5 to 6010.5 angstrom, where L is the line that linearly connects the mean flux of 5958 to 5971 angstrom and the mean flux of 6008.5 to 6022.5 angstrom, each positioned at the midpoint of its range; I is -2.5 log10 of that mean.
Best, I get 0.02 mag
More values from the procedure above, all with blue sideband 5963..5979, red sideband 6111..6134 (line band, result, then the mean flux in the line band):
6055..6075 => -0.07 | 23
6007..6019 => 0.06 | 20.8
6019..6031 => 0.00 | 21.9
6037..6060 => -0.01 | 21.9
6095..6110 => -0.08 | 22.9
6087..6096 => 0.06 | 20.3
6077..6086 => 0.03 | 20.8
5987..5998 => 0.01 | 22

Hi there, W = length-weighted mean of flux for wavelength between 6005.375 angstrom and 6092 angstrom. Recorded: 21.6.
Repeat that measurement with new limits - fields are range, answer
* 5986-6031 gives 21.3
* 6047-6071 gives 22.9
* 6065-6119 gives 22.1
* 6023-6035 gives 20.9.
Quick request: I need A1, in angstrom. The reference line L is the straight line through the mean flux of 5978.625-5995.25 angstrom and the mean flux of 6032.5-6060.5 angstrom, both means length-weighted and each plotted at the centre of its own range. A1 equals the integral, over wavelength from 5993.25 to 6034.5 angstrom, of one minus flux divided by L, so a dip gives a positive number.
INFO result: 1.0 angstrom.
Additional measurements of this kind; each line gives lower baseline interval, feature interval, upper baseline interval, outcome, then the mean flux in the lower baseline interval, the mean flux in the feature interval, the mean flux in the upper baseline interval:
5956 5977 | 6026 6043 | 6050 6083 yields 1.18 angstrom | 21.8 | 21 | 22.9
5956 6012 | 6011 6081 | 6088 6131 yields -1.37 angstrom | 21.4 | 22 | 21.6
